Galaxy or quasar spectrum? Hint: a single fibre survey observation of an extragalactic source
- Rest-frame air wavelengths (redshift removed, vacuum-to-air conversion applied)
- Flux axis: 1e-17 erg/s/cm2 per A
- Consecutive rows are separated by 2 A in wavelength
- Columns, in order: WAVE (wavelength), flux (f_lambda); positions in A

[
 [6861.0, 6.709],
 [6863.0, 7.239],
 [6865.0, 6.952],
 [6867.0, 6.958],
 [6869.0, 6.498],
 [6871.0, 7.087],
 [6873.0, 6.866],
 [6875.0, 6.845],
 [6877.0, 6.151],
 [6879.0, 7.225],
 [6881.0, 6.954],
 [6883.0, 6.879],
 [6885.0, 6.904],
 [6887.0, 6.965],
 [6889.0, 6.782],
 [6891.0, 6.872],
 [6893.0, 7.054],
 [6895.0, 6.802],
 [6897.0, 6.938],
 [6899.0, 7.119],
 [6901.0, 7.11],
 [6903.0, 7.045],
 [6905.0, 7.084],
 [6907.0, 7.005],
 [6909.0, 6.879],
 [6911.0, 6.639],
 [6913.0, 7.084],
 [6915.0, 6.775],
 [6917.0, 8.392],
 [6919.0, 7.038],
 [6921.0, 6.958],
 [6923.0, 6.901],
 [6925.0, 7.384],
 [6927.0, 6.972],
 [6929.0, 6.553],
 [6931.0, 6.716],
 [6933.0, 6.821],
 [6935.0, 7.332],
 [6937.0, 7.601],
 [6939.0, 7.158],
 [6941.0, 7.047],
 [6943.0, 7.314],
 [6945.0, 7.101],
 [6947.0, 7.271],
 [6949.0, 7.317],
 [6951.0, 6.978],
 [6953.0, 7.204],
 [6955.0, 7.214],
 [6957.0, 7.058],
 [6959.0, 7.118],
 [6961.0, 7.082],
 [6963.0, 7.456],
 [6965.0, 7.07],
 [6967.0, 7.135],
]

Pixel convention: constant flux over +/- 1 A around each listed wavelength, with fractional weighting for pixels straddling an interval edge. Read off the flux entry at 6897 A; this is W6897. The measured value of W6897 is 6.938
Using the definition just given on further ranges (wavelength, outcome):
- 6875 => 6.845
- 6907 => 7.005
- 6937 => 7.601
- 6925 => 7.384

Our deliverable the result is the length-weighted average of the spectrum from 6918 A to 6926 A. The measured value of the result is 7.07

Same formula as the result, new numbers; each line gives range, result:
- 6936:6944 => 7.28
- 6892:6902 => 7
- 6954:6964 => 7.19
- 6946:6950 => 7.29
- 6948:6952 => 7.15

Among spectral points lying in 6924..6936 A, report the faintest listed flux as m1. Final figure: 6.553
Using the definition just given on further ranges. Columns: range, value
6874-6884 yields 6.151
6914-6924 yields 6.775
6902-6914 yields 6.639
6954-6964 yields 7.058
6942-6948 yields 7.101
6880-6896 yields 6.782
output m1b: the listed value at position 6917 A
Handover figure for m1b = 8.392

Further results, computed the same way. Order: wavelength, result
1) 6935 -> 7.332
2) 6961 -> 7.082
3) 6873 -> 6.866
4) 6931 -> 6.716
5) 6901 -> 7.11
